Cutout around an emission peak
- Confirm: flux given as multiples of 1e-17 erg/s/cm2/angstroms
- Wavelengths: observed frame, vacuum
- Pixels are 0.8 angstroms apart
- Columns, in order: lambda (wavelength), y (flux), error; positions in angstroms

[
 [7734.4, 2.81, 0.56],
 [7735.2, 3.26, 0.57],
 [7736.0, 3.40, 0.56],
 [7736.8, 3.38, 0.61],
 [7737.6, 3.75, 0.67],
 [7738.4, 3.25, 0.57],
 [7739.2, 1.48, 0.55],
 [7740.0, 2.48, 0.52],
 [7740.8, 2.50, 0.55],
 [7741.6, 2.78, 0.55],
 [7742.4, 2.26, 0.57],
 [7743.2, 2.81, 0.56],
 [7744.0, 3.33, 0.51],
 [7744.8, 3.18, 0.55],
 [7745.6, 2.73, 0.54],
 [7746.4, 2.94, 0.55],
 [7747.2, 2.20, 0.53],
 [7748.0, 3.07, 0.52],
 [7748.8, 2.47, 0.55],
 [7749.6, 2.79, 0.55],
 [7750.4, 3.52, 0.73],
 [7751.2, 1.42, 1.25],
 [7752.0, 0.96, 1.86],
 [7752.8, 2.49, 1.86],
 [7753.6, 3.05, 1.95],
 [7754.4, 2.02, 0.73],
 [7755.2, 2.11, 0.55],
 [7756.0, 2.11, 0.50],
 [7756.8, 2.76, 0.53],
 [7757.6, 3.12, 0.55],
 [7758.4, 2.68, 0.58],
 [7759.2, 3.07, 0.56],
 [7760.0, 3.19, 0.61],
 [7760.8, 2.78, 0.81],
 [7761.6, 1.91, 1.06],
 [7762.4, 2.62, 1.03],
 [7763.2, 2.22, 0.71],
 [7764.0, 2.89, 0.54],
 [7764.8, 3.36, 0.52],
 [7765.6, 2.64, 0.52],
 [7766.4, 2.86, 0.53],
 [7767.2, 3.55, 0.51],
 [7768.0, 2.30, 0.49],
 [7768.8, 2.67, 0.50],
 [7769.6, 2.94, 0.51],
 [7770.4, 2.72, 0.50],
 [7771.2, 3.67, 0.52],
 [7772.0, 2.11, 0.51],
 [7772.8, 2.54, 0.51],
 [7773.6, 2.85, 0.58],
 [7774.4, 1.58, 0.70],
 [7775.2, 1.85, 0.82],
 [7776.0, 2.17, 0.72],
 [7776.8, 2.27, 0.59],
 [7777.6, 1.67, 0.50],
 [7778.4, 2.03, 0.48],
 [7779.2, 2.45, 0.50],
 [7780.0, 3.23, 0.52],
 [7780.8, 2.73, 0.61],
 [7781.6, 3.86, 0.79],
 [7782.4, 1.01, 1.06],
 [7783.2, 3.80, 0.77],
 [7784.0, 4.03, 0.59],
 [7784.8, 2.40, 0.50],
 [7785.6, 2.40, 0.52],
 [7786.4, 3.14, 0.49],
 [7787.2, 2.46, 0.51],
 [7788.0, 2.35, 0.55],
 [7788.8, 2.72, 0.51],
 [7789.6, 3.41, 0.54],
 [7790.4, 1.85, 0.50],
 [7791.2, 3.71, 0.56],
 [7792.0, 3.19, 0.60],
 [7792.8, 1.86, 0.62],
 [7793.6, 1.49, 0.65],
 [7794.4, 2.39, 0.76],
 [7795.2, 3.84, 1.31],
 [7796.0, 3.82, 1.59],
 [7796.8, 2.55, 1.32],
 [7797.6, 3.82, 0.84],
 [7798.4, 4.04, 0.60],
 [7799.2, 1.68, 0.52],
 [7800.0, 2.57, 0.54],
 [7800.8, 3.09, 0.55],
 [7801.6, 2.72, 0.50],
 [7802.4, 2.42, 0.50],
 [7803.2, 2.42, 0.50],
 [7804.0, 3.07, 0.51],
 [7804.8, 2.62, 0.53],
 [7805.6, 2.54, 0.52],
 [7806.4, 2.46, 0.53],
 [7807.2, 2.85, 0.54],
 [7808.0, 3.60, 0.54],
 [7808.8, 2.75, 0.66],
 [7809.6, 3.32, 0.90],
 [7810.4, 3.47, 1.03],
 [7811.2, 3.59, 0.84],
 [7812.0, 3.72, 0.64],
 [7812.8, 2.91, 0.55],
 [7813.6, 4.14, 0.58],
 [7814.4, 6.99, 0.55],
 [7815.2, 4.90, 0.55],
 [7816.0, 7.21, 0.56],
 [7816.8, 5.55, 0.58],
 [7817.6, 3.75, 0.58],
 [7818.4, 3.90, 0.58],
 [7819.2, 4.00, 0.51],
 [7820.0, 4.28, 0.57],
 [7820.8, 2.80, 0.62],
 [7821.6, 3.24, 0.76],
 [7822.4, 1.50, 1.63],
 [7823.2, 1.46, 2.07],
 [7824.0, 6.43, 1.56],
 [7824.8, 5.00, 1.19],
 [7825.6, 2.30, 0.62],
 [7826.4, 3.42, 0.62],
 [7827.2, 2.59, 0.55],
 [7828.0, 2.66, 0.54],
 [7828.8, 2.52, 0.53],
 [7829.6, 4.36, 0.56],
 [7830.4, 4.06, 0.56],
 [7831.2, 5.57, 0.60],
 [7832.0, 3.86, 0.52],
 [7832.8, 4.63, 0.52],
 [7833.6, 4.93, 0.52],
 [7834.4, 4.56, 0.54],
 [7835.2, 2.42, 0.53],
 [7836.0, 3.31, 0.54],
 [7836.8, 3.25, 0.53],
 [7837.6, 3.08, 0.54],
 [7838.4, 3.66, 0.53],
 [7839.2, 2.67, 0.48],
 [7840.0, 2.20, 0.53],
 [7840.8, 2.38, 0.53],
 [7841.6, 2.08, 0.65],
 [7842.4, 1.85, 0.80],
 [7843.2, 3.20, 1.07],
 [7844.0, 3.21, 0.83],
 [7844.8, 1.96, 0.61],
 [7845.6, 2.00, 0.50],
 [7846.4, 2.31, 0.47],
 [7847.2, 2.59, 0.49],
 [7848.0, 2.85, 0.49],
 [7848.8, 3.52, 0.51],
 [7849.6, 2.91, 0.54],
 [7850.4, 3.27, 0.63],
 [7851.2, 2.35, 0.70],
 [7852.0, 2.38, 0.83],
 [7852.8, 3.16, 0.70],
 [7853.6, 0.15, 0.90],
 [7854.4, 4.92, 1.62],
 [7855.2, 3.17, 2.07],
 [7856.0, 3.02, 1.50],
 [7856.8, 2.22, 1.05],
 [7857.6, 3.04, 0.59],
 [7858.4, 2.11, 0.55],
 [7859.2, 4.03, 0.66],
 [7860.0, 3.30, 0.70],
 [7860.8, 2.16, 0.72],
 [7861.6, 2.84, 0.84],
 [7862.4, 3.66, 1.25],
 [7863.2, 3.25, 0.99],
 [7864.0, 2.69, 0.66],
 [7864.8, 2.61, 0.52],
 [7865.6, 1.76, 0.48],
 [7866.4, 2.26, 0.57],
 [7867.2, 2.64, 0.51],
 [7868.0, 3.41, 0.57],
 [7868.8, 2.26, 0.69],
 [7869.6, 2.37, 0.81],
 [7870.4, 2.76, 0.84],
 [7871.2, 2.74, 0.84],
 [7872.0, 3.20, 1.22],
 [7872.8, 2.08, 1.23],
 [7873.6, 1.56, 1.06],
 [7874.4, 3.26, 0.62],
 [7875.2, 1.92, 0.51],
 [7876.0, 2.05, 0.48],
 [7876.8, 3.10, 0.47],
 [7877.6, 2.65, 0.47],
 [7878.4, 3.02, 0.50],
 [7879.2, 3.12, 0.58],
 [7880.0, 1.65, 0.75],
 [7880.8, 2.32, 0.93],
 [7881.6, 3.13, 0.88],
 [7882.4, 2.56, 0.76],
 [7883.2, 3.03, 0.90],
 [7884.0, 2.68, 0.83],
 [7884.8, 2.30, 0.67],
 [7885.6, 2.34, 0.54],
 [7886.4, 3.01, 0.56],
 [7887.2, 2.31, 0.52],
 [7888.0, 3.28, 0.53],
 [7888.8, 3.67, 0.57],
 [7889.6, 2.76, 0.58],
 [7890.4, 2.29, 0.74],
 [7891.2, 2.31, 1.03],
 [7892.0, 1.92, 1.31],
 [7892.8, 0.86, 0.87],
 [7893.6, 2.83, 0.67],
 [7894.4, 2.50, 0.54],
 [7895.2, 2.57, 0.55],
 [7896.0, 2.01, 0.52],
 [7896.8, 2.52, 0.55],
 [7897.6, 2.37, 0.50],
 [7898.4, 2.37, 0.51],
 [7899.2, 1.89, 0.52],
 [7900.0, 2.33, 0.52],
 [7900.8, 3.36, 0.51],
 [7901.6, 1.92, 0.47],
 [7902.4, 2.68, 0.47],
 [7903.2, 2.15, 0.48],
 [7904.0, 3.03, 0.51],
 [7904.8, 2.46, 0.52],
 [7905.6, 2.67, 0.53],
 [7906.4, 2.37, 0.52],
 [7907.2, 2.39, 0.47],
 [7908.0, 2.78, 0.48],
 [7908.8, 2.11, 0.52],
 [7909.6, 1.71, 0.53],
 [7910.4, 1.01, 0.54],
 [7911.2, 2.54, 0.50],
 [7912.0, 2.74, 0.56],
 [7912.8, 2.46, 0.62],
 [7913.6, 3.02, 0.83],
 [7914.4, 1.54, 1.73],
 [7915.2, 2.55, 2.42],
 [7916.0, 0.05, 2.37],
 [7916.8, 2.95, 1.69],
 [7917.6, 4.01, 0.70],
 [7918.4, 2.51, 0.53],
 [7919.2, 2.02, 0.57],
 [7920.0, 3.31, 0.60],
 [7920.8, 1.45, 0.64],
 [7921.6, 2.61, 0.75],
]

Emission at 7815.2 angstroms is [S II] 6716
